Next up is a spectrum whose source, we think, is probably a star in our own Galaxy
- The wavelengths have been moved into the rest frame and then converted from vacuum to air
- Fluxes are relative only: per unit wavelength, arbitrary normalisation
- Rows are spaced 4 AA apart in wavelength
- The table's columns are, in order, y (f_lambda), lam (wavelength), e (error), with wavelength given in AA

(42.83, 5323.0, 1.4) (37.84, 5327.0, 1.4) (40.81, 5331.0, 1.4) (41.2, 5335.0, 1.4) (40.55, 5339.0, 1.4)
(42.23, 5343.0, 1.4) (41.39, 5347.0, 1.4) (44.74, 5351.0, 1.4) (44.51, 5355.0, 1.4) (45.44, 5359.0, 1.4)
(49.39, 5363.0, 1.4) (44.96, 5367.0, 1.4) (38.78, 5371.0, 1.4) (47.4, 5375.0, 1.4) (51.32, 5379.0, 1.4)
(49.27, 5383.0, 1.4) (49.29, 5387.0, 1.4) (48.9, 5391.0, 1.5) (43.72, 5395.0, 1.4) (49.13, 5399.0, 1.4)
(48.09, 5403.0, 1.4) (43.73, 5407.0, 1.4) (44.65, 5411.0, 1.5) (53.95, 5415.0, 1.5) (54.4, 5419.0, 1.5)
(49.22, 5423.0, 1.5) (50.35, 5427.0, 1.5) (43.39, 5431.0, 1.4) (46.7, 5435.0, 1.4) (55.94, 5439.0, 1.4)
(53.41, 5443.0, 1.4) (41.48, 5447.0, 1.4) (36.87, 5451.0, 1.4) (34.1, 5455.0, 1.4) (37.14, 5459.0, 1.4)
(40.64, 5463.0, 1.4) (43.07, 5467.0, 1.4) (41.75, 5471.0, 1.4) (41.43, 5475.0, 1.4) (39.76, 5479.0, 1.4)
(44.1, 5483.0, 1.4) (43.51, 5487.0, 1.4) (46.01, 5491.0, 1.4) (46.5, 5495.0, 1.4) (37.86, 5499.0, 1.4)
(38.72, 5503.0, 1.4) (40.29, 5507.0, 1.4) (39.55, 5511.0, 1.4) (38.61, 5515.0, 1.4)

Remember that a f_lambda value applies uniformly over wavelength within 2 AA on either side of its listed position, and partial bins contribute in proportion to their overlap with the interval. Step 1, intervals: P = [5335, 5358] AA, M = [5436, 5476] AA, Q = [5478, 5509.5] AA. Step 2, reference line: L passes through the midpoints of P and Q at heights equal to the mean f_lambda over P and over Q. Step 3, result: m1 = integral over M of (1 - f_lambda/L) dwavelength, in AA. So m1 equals -0.4 AA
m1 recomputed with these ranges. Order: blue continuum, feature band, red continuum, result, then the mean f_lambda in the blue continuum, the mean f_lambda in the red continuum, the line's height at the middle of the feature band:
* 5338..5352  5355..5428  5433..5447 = -2.4 AA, 42.2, 50.5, 46.3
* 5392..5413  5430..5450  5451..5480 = -2.7 AA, 46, 39.5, 42.1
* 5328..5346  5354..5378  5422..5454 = -1.5 AA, 41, 46.7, 42.7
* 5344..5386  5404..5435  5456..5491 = -3.4 AA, 45.7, 41.5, 43.6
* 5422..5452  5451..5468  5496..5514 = 2.5 AA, 47.4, 39.5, 44.8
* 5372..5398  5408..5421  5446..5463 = -2.1 AA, 48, 37.5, 43.5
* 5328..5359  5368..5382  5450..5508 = -1.4 AA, 42.3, 40.9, 41.9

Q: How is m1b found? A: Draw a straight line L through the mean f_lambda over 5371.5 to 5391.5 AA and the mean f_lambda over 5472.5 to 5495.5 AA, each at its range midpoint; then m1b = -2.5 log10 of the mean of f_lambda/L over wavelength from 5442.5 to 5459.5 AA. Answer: 0.13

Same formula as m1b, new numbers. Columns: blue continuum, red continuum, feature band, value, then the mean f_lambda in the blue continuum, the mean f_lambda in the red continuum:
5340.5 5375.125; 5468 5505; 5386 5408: -0.09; 44.1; 42.2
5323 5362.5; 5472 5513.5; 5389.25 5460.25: -0.11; 42.4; 41.7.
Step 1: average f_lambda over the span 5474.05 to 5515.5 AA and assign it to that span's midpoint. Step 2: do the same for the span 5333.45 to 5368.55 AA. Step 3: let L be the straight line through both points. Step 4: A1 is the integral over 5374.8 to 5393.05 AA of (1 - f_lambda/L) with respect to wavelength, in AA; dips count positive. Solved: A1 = -2.56 AA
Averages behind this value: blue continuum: 43.8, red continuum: 41.6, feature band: 49.4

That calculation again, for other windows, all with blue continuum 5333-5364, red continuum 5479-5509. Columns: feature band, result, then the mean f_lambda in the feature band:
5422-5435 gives -1.39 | 47.4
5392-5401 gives -0.75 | 46.7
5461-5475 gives 0.23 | 41.8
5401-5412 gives -0.66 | 45.6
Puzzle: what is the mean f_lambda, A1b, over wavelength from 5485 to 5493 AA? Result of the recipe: 44.8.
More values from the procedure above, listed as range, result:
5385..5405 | 47.8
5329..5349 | 41.2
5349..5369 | 45.8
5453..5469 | 38.7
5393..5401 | 46.4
